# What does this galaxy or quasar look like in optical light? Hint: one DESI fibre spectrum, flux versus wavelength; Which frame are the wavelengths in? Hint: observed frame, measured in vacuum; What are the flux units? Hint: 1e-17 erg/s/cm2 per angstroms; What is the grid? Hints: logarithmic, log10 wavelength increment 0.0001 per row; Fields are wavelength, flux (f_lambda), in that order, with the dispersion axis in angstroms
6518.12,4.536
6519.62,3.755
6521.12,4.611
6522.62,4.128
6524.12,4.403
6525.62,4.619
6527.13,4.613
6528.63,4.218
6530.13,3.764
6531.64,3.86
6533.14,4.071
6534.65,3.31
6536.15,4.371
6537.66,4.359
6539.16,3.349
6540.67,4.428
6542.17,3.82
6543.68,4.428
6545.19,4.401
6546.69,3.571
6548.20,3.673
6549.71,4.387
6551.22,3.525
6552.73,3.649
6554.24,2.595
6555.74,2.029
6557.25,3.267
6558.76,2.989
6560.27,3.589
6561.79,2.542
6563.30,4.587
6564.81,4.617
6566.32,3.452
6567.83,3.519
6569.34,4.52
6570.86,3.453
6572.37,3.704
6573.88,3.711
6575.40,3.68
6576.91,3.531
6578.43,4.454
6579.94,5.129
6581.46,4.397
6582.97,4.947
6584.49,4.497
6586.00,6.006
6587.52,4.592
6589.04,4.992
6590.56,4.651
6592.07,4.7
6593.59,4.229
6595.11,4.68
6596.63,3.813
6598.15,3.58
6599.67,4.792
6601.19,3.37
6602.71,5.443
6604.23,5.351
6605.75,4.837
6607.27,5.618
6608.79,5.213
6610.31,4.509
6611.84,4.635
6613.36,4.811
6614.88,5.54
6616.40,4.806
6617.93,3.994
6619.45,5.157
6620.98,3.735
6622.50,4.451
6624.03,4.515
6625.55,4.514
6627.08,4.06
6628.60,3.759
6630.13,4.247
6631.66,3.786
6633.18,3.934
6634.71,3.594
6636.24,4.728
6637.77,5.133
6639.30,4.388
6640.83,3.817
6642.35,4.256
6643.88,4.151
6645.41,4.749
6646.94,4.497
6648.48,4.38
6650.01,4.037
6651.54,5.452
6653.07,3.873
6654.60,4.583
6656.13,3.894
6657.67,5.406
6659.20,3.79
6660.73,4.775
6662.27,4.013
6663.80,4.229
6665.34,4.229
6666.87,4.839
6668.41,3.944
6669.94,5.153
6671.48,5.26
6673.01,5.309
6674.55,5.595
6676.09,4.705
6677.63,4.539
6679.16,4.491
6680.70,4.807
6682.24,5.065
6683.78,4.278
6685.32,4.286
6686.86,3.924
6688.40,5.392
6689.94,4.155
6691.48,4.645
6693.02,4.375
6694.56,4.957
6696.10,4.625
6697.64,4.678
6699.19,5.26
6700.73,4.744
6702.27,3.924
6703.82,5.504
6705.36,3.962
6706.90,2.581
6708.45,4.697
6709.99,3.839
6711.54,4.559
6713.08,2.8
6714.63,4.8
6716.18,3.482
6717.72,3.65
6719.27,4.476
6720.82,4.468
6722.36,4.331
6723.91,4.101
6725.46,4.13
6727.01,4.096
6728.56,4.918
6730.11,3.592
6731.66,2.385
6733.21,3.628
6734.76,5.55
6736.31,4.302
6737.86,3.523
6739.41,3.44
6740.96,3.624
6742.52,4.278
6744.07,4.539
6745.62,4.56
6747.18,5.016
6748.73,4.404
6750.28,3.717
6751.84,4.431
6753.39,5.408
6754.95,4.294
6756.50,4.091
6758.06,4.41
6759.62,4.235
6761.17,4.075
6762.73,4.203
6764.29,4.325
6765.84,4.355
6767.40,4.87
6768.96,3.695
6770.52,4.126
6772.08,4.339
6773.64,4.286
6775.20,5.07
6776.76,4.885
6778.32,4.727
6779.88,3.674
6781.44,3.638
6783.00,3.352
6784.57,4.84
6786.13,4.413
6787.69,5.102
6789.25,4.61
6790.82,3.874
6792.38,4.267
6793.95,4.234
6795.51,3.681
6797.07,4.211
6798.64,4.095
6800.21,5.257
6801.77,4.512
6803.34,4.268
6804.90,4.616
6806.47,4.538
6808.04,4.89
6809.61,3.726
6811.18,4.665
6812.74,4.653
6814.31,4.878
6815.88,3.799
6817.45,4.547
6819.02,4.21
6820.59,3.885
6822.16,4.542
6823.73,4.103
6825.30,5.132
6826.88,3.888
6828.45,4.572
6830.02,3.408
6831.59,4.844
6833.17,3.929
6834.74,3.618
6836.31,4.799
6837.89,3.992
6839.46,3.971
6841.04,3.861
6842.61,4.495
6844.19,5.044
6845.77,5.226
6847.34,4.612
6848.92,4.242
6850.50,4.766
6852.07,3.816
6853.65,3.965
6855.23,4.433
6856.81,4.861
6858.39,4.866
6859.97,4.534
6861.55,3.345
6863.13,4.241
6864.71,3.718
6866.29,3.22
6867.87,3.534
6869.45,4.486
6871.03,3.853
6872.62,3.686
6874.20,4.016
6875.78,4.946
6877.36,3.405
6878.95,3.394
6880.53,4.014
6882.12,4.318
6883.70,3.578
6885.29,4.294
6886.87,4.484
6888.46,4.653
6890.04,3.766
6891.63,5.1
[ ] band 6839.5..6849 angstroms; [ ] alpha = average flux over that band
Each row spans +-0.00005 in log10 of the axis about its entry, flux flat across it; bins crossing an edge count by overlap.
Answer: 4.56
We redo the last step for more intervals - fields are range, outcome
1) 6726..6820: 4.3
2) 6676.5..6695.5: 4.58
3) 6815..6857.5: 4.32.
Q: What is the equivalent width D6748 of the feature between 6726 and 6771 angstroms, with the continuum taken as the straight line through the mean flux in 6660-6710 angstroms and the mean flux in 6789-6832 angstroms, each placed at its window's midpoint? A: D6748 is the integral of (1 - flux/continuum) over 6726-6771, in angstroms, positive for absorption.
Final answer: 2.5 angstroms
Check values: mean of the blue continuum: 4.58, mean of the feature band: 4.21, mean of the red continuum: 4.35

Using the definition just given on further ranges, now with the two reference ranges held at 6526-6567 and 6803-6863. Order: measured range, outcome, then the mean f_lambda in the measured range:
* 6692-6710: -1.6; 4.46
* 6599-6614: -3.7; 4.86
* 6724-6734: 0.8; 3.81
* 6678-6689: -1.5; 4.59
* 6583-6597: -3.2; 4.72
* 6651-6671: -2.4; 4.48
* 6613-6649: -3.9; 4.37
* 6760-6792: -0.6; 4.32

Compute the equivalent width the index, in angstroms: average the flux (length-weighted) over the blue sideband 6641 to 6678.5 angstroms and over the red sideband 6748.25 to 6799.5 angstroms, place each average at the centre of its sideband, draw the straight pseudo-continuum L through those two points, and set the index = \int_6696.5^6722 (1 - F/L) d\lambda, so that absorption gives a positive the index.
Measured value 1.3 angstroms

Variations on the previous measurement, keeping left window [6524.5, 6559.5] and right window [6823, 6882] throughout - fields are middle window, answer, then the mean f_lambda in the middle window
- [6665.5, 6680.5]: -3.33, 4.84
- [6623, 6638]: -1.10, 4.2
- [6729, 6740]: 0.61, 3.82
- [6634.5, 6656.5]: -2.62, 4.4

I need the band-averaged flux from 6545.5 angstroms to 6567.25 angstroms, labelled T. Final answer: 3.48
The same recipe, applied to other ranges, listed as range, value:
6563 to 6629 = 4.47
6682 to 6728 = 4.32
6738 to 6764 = 4.28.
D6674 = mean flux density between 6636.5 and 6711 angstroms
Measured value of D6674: 4.53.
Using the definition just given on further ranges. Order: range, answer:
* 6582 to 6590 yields 4.98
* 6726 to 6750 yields 4.12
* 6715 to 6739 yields 4.05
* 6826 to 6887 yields 4.16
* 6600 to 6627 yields 4.72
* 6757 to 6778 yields 4.38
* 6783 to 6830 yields 4.38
